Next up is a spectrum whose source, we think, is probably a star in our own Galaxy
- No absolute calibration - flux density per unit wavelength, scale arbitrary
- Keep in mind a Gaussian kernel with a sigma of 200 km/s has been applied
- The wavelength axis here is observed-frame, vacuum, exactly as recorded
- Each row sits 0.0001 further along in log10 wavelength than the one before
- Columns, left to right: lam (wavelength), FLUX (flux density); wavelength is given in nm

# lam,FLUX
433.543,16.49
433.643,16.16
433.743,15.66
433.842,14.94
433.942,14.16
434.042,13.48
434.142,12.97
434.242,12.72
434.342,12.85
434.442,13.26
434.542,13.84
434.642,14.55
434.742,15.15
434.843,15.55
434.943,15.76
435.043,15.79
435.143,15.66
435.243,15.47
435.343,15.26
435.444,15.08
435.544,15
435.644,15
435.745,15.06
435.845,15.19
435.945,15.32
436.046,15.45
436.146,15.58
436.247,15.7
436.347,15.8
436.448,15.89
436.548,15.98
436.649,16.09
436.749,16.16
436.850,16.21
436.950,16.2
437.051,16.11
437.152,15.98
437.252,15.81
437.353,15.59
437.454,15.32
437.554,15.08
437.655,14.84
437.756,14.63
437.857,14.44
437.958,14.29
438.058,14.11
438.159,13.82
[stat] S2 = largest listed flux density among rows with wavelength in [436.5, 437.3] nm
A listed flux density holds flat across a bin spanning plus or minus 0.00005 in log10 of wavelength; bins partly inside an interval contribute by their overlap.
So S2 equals 16.21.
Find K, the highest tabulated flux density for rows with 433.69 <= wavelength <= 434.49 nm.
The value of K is 15.66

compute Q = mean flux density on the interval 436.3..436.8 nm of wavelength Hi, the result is 16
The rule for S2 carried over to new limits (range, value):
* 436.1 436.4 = 15.8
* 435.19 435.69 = 15.47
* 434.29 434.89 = 15.55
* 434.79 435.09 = 15.79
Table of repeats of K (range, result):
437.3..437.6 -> 15.59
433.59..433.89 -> 16.16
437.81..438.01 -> 14.44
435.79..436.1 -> 15.45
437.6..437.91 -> 14.84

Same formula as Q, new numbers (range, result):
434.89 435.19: 15.8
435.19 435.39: 15.4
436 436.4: 15.6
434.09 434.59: 13.1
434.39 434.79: 14.2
